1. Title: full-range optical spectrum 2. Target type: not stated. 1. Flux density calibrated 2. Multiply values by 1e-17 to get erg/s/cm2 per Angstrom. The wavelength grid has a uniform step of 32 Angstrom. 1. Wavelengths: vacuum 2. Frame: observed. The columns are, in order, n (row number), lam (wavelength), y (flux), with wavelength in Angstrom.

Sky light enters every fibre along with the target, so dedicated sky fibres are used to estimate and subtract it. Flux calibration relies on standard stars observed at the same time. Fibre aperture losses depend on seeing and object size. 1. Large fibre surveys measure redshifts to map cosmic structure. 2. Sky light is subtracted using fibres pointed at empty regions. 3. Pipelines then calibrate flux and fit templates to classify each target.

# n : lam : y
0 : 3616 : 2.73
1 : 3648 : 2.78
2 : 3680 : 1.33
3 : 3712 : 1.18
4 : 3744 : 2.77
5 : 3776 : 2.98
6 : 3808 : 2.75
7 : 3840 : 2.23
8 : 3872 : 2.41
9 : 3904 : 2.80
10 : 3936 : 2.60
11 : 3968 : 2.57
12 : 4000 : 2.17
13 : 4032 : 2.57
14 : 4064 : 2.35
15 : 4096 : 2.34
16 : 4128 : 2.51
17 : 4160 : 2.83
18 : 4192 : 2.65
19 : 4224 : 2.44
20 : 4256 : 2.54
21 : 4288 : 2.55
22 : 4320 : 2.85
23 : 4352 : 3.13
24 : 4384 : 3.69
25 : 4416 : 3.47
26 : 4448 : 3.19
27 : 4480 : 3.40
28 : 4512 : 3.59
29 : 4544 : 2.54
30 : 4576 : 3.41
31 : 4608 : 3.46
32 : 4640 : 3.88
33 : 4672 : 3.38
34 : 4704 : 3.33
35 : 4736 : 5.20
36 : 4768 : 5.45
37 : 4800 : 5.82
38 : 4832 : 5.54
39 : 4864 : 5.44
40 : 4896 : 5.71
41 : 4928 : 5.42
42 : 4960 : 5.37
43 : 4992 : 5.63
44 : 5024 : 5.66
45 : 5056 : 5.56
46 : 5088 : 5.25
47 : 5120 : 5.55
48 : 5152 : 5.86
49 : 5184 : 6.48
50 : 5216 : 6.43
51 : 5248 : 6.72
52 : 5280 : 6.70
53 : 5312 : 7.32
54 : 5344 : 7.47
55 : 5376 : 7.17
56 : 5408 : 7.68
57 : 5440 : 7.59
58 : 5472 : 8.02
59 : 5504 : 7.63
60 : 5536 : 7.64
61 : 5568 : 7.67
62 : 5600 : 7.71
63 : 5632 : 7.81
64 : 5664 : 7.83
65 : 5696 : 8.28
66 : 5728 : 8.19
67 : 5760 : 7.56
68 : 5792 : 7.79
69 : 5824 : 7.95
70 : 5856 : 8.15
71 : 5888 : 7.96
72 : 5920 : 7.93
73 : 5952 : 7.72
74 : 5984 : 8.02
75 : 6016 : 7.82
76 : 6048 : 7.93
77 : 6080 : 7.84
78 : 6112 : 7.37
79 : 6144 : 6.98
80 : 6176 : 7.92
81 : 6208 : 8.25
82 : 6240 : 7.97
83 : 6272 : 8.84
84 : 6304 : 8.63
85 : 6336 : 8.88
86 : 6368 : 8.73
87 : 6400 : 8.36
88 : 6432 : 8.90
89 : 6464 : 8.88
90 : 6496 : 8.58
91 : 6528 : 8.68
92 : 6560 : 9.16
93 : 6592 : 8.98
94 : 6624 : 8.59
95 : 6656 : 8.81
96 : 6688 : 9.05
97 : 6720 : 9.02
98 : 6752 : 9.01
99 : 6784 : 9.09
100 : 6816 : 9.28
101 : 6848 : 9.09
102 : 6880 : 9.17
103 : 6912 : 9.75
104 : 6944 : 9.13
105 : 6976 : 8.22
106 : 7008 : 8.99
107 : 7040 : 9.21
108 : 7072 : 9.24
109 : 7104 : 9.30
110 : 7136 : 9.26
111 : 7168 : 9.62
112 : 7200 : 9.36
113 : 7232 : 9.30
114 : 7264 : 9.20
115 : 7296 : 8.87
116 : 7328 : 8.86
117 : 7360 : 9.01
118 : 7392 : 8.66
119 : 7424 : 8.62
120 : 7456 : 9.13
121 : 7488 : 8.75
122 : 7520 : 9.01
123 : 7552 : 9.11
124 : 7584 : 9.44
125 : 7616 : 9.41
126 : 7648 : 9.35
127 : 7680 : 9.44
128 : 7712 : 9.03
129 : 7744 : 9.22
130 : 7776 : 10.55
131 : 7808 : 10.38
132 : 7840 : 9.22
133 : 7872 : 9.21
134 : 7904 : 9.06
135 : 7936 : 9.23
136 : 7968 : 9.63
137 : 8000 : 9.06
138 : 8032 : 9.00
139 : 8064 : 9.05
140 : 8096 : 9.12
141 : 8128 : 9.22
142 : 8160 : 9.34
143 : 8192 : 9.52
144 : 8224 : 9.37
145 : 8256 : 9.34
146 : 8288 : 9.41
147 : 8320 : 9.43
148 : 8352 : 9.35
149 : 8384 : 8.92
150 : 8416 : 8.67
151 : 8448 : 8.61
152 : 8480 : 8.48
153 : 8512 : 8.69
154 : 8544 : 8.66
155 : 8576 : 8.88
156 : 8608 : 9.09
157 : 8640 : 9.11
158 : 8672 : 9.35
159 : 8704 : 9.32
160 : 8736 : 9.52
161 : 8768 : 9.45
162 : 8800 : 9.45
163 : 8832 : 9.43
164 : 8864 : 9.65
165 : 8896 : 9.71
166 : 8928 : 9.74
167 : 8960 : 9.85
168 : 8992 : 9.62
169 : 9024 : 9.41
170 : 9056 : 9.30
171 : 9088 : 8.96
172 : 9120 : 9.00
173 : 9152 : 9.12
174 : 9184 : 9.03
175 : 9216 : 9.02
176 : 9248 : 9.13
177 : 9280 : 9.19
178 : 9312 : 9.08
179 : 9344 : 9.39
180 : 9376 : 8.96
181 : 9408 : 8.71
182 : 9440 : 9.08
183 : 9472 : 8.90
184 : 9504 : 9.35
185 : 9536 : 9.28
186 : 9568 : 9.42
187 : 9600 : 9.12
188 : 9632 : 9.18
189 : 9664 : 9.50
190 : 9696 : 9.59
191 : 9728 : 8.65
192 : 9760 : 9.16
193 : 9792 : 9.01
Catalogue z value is 0.185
